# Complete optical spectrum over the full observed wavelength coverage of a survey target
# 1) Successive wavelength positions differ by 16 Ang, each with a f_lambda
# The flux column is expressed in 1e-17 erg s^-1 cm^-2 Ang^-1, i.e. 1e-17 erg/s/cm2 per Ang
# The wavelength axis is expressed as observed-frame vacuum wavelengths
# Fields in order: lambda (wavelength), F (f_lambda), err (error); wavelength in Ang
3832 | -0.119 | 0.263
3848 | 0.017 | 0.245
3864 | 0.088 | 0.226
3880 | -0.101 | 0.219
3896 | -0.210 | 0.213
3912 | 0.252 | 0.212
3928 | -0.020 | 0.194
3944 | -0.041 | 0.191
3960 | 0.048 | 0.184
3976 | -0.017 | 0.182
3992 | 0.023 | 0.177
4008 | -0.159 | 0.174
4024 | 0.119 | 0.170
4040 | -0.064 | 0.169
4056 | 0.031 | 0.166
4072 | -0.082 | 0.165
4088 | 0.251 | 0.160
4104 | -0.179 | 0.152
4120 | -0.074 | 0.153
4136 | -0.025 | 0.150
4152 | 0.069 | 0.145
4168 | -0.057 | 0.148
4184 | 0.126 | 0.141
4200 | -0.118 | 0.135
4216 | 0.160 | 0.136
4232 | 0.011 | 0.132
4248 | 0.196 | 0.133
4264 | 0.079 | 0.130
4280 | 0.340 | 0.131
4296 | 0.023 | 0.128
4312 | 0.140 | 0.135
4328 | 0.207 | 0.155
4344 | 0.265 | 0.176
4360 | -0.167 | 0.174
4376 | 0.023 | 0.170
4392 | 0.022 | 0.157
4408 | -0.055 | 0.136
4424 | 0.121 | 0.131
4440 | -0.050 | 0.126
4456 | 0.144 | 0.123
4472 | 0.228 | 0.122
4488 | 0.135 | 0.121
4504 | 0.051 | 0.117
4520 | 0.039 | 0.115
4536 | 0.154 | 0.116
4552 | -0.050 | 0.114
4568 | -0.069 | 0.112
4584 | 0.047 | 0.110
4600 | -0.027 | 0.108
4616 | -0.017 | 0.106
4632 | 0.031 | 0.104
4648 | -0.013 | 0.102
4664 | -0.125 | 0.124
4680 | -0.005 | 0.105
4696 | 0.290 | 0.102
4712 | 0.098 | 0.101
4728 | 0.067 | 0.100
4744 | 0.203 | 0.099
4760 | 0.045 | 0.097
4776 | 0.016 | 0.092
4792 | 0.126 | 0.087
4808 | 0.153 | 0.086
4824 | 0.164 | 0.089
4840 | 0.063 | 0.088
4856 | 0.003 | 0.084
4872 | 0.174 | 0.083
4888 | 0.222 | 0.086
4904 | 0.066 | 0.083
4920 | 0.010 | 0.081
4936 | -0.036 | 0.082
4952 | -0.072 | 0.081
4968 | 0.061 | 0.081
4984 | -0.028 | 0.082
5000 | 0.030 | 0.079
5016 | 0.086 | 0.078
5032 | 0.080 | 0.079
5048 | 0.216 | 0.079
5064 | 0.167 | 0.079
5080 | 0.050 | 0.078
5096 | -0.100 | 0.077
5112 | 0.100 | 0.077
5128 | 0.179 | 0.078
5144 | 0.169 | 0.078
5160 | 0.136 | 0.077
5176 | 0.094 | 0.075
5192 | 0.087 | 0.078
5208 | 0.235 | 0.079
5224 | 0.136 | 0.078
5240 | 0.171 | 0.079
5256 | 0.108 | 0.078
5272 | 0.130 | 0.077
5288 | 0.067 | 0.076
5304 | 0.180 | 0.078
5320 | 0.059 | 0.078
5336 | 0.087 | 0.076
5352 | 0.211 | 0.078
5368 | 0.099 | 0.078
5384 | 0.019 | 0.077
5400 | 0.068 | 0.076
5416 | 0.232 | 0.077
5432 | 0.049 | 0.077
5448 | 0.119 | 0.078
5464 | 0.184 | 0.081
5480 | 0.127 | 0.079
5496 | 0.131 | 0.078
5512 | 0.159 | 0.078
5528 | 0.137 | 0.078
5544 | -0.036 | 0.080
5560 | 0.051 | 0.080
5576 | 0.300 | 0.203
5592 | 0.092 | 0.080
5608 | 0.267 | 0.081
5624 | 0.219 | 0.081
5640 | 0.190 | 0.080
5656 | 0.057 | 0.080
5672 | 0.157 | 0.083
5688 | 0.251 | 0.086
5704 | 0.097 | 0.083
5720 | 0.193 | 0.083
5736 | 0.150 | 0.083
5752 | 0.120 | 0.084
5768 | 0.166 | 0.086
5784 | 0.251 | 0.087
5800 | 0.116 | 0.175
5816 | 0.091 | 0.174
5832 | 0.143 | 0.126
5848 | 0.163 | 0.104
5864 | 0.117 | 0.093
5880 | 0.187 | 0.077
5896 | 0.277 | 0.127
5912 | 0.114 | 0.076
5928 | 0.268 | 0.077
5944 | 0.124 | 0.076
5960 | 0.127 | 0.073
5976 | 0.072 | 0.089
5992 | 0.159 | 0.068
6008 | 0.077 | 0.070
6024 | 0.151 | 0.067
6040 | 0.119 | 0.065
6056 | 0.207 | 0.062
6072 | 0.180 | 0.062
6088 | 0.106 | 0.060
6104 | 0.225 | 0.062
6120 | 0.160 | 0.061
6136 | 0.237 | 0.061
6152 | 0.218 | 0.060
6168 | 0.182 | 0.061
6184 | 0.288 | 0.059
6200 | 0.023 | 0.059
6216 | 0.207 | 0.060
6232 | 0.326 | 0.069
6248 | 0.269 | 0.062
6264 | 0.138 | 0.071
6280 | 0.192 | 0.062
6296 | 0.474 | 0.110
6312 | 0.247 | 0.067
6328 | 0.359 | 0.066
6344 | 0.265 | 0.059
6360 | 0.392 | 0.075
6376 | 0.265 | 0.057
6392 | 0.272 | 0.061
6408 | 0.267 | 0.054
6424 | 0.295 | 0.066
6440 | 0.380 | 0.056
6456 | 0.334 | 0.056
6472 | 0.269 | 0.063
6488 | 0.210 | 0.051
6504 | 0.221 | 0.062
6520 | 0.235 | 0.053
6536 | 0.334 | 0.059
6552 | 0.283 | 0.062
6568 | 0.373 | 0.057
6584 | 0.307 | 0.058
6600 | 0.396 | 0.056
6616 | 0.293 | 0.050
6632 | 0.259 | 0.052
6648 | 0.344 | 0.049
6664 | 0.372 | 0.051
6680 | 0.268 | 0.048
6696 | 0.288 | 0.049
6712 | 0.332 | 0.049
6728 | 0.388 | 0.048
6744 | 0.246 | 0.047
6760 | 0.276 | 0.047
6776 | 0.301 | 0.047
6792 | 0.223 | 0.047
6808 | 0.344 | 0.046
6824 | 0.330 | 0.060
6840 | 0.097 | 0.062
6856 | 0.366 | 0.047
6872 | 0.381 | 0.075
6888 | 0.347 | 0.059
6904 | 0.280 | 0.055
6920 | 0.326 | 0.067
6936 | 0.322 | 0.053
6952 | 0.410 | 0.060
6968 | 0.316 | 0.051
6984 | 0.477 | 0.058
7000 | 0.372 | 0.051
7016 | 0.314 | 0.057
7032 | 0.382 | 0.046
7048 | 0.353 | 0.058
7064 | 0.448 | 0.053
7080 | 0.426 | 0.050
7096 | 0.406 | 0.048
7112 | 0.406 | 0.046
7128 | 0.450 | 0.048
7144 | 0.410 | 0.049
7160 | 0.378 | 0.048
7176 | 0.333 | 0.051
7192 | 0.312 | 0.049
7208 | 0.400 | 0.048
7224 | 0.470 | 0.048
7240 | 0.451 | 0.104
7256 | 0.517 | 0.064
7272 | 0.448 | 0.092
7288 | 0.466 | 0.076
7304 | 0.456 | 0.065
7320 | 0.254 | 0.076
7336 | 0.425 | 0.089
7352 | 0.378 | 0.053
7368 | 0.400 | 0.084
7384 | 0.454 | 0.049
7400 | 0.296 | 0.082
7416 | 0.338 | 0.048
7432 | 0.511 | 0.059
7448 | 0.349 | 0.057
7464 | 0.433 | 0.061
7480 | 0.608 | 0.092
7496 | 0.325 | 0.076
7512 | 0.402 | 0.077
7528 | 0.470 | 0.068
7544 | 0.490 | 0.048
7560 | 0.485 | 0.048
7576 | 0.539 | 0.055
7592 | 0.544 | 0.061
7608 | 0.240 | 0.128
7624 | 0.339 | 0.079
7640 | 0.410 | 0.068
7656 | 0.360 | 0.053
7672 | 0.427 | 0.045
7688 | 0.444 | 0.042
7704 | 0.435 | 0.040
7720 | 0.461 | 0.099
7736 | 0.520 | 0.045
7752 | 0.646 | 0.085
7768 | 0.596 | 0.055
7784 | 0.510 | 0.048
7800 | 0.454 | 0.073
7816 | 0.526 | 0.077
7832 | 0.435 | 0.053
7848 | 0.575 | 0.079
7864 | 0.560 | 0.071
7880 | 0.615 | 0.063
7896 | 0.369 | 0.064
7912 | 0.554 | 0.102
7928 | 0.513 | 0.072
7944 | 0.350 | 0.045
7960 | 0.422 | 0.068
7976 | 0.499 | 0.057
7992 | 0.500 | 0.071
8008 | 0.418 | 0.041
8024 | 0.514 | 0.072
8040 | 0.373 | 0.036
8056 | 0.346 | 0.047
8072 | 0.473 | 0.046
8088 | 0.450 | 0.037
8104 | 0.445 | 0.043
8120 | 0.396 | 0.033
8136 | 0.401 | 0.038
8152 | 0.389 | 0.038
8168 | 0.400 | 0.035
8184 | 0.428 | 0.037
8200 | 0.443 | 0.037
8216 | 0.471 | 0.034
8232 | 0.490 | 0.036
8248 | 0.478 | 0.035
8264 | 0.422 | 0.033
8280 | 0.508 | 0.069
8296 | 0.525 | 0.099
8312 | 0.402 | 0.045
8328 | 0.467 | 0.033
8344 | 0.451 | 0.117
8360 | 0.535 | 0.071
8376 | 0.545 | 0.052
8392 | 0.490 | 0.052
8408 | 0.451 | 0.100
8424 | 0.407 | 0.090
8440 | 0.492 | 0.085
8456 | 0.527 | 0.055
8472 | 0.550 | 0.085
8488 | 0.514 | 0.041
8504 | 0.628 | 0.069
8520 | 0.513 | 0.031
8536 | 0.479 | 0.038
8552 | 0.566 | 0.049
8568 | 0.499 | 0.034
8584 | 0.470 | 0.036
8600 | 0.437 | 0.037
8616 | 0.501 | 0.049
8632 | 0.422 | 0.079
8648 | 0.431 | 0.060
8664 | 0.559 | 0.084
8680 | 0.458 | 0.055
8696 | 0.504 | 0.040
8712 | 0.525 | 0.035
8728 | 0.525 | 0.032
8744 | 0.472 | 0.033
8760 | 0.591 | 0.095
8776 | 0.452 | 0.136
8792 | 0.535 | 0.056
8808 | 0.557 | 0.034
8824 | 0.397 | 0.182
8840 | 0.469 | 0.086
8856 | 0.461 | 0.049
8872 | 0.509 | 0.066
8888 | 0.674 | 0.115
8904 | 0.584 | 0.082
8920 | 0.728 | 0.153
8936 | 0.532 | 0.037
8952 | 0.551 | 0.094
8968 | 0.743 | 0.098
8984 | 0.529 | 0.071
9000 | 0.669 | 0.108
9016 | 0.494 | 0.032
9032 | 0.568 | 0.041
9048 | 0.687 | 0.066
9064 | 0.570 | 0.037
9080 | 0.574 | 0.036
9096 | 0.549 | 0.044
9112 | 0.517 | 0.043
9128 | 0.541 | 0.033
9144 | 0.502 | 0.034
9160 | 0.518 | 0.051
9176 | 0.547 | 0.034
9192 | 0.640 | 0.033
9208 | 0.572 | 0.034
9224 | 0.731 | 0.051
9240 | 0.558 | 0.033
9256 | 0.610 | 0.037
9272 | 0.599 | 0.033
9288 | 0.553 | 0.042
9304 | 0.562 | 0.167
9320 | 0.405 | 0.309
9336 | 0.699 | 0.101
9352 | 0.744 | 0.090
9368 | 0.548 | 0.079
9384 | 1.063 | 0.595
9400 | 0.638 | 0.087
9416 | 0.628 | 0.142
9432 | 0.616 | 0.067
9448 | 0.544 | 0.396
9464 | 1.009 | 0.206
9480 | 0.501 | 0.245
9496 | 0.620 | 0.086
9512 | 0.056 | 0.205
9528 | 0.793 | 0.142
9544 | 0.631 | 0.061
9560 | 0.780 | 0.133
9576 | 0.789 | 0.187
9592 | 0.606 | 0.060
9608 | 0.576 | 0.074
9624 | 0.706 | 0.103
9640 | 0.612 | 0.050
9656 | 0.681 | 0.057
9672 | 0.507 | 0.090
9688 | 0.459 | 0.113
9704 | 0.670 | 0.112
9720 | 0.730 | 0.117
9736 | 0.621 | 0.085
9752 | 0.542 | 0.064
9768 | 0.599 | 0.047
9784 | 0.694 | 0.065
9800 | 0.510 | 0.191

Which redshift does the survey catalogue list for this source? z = 0.578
